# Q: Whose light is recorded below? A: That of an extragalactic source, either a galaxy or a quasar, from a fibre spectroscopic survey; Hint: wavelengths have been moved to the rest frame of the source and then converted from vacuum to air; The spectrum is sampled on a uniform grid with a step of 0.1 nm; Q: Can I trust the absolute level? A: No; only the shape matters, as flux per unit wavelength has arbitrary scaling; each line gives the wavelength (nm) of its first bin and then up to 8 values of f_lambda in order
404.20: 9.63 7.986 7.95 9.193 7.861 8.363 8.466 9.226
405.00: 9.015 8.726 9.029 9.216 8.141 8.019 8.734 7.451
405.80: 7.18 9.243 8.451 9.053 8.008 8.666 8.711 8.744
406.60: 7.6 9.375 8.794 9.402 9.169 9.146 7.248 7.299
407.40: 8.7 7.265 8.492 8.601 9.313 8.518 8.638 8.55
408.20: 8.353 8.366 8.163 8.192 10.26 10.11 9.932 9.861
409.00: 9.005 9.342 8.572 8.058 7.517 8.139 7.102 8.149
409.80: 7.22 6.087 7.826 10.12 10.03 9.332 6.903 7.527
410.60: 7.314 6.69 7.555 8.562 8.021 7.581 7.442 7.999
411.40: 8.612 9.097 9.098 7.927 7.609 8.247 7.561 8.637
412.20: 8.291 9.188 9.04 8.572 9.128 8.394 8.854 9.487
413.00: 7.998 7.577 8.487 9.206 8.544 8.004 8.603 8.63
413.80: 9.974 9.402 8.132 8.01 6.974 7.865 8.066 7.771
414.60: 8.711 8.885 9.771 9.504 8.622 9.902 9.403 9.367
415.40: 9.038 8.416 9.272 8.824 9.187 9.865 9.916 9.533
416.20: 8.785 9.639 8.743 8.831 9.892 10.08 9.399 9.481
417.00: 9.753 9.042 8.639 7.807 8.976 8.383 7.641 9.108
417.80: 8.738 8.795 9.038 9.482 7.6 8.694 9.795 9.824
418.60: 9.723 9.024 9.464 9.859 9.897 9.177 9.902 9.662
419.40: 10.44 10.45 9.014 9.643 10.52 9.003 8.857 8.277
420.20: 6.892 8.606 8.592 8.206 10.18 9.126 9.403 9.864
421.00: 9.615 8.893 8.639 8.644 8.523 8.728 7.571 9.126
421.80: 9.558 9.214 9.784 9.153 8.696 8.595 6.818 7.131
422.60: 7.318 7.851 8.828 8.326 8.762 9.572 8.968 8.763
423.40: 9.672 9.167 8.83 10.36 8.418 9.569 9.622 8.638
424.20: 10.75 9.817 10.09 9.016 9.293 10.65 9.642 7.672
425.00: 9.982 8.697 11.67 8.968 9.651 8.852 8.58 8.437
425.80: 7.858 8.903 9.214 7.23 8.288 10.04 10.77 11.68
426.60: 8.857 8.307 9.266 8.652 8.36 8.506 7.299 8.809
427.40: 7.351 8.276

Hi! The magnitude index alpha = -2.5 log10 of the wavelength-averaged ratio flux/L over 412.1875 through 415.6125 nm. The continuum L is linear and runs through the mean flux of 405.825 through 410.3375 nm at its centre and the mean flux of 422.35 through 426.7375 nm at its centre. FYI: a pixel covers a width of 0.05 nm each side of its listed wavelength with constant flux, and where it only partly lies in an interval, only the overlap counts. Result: 0.01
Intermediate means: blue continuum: 8.58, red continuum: 9.08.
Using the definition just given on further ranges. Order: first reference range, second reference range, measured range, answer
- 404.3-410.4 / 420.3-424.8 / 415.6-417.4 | -0.05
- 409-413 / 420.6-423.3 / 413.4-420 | -0.07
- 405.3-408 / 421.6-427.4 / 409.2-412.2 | 0.07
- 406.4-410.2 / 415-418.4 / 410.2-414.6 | 0.06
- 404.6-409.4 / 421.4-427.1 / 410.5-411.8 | 0.10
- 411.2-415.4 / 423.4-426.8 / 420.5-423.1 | 0.05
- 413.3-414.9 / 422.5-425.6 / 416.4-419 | -0.04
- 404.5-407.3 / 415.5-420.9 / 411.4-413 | 0.04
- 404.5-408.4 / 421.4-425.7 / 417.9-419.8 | -0.07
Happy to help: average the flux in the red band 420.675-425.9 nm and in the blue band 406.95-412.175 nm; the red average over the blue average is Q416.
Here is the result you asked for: 1.08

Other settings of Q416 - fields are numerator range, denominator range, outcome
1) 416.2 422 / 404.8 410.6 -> 1.07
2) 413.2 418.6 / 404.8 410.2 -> 1.05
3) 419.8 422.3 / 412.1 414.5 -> 1.04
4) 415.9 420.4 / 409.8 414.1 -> 1.10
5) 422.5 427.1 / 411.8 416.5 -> 1.04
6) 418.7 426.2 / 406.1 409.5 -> 1.05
